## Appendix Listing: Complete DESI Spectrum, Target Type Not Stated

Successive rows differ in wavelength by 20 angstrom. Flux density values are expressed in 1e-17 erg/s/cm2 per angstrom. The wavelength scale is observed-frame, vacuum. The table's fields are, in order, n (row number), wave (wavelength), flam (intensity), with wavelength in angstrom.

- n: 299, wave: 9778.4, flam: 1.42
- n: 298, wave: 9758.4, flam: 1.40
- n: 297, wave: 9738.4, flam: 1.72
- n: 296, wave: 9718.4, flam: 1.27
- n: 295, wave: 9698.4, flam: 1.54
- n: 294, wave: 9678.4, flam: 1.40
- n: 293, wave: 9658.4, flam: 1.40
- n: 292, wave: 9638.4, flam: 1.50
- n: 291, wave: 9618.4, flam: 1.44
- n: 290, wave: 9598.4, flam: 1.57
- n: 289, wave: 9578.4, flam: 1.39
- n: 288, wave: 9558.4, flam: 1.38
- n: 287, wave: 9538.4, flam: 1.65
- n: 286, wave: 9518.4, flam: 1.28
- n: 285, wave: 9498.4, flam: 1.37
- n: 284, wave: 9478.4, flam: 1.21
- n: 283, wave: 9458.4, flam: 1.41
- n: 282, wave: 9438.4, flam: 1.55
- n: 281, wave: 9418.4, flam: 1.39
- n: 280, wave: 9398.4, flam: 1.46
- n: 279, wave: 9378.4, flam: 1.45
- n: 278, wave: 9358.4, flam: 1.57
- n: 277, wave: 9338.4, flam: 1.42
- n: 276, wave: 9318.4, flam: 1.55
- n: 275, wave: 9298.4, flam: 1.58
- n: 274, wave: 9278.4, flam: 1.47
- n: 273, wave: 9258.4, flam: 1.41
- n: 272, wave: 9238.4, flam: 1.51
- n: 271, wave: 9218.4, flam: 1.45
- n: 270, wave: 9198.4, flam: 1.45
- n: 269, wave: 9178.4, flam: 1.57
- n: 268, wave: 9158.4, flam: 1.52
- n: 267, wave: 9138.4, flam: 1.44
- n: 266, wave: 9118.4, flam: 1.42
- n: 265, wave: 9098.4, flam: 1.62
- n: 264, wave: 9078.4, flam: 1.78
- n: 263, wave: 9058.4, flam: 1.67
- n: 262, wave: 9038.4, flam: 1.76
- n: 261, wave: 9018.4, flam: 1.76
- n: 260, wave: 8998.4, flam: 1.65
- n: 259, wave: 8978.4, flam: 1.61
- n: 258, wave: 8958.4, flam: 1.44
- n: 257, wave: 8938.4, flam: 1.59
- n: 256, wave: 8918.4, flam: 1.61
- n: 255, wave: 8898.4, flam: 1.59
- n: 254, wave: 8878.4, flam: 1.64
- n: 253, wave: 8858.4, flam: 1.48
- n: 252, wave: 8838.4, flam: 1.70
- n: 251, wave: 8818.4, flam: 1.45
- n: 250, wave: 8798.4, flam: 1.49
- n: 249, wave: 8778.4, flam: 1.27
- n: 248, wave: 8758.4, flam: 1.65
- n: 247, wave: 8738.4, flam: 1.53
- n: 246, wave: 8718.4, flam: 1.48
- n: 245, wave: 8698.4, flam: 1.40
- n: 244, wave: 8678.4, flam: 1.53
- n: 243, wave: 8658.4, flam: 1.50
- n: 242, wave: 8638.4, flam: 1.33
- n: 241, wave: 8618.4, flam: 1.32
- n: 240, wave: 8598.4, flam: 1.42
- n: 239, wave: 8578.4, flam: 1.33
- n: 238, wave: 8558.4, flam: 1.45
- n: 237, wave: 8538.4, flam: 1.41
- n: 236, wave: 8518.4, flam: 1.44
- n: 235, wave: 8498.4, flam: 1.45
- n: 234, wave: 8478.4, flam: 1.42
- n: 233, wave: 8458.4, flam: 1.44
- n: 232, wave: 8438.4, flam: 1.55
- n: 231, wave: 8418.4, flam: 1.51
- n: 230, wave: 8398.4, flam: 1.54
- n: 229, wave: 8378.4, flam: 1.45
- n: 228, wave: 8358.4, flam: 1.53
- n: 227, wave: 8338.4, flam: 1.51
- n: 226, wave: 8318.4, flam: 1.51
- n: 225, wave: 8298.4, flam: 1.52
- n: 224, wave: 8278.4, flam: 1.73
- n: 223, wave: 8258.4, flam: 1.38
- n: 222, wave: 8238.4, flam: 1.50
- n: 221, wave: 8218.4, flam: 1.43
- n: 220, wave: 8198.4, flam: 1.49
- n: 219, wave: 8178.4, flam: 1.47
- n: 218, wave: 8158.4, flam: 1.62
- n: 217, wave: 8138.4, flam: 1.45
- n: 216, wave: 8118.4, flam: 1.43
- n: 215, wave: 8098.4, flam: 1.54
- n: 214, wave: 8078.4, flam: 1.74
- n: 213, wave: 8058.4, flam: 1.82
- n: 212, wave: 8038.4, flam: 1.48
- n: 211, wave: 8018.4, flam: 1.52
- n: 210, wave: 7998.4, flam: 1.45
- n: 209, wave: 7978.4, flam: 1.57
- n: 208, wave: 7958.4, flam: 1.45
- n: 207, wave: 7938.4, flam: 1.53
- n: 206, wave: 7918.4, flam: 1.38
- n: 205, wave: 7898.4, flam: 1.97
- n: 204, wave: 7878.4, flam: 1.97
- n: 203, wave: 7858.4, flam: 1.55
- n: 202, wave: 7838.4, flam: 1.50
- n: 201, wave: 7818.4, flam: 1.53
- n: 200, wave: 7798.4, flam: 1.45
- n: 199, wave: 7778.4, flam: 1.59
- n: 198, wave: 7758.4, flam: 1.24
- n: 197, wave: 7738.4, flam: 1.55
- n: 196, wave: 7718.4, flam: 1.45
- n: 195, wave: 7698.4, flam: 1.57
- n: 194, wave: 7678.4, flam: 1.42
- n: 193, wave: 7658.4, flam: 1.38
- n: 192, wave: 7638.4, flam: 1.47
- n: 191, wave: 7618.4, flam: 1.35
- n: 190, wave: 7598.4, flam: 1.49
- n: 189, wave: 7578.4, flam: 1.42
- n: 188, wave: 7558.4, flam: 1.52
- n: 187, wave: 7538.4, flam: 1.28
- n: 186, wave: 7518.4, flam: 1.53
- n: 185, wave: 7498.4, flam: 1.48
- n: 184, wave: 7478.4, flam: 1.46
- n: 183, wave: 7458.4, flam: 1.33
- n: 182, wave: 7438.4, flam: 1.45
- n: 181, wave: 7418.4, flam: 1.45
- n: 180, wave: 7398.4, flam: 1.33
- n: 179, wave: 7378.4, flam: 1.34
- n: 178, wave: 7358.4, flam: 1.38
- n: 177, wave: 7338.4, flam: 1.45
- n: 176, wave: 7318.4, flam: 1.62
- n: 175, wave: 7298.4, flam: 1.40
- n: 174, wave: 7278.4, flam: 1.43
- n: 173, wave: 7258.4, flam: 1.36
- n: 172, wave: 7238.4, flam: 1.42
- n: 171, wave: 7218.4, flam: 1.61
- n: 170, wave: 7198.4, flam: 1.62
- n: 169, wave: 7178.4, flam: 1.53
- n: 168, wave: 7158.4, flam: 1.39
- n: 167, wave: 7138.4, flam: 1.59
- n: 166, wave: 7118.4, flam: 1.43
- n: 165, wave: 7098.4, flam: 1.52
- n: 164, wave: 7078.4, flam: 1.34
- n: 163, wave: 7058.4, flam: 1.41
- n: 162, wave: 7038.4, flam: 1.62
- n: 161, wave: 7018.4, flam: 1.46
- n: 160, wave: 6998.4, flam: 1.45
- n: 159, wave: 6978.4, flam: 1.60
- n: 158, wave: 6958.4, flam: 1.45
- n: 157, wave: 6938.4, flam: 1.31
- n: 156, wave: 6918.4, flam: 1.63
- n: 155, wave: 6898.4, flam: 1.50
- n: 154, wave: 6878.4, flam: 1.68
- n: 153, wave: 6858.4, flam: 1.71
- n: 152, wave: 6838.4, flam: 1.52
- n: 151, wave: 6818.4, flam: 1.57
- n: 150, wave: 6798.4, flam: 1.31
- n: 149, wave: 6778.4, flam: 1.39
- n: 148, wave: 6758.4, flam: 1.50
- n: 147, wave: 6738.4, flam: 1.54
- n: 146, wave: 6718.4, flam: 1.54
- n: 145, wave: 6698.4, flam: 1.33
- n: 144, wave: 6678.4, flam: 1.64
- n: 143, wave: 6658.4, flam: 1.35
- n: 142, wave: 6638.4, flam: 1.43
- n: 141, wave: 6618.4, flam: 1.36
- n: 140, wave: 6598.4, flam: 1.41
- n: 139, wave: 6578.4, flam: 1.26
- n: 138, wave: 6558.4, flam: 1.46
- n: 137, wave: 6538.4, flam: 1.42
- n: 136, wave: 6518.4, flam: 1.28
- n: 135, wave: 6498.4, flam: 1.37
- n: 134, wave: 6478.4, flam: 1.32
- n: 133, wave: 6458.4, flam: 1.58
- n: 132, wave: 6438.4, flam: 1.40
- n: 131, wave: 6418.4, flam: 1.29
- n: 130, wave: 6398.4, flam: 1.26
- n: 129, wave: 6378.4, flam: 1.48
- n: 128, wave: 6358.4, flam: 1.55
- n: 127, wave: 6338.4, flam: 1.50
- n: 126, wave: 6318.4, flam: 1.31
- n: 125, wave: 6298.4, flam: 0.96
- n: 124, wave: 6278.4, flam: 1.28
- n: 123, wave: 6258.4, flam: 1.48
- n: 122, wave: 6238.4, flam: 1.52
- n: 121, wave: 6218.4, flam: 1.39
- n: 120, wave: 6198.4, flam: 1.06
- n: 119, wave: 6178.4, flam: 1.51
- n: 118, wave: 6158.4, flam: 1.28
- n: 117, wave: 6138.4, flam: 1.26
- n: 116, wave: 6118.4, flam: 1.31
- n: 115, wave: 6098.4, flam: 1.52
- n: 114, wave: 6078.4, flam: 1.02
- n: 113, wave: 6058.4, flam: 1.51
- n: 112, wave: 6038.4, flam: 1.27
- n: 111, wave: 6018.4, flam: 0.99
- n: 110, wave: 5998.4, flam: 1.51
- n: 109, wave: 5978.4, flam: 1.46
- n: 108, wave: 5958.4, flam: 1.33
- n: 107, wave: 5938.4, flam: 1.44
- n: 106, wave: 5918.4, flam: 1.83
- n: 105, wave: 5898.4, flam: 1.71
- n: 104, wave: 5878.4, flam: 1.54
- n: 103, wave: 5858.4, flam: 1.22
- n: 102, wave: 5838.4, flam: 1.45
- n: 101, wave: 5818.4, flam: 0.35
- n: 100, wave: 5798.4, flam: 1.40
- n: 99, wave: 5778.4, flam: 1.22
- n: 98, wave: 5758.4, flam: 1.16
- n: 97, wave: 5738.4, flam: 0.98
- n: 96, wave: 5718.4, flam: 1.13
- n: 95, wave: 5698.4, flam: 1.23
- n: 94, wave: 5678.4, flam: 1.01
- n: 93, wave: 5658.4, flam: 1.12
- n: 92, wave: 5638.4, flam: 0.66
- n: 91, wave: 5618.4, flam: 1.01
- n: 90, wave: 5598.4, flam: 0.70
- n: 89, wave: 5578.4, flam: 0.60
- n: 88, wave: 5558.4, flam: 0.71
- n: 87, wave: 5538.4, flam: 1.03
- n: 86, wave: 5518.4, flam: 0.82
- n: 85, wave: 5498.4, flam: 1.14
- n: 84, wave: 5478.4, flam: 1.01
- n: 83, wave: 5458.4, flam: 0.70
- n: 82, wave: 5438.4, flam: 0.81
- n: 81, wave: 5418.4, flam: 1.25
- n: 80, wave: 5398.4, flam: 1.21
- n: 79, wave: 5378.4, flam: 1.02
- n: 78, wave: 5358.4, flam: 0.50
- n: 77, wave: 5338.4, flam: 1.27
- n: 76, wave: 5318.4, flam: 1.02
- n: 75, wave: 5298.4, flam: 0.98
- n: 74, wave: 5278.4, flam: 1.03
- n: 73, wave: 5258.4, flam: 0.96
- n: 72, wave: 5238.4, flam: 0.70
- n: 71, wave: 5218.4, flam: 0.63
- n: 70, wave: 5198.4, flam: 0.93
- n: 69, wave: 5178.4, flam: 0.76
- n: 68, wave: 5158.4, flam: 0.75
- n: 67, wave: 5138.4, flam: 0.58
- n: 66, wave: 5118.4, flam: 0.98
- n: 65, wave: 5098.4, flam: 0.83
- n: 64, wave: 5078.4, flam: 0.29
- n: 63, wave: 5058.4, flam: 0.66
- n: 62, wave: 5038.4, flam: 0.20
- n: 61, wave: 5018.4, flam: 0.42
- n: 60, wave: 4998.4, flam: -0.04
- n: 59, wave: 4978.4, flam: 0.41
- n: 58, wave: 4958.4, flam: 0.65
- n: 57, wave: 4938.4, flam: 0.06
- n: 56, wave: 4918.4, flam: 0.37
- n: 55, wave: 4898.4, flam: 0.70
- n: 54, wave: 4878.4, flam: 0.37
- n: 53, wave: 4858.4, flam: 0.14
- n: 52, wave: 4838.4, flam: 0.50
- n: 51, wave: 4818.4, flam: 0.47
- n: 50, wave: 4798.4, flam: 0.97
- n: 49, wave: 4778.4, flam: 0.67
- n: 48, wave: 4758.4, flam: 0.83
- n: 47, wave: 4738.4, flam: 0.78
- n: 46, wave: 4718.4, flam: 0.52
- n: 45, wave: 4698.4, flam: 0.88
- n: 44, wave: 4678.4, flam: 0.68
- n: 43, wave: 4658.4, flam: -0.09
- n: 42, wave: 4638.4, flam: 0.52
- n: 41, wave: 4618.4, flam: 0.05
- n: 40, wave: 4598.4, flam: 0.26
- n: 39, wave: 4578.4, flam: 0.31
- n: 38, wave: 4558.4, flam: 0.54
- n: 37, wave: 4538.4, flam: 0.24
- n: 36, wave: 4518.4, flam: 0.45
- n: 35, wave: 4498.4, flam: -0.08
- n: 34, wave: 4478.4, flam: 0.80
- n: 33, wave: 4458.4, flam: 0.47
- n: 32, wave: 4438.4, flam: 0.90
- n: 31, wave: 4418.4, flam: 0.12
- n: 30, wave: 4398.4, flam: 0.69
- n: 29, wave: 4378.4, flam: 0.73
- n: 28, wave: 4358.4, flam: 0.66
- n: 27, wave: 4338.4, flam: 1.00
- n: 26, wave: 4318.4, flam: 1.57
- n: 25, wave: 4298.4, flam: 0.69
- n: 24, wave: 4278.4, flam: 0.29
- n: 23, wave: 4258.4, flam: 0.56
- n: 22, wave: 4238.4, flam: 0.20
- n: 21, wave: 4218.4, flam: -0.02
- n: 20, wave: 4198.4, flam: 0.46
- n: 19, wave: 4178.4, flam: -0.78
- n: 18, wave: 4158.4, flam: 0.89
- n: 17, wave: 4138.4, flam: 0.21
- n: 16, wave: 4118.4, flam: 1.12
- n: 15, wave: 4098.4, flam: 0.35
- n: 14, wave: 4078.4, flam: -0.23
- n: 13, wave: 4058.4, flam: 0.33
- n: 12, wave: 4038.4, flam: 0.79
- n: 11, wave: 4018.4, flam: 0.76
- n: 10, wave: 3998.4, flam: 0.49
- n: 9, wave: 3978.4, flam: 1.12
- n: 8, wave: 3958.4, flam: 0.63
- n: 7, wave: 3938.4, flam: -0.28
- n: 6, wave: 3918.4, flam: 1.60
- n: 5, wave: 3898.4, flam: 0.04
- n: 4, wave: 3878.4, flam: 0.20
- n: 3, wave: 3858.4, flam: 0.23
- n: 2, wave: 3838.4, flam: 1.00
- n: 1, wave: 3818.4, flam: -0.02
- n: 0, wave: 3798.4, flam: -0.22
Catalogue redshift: 0.20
